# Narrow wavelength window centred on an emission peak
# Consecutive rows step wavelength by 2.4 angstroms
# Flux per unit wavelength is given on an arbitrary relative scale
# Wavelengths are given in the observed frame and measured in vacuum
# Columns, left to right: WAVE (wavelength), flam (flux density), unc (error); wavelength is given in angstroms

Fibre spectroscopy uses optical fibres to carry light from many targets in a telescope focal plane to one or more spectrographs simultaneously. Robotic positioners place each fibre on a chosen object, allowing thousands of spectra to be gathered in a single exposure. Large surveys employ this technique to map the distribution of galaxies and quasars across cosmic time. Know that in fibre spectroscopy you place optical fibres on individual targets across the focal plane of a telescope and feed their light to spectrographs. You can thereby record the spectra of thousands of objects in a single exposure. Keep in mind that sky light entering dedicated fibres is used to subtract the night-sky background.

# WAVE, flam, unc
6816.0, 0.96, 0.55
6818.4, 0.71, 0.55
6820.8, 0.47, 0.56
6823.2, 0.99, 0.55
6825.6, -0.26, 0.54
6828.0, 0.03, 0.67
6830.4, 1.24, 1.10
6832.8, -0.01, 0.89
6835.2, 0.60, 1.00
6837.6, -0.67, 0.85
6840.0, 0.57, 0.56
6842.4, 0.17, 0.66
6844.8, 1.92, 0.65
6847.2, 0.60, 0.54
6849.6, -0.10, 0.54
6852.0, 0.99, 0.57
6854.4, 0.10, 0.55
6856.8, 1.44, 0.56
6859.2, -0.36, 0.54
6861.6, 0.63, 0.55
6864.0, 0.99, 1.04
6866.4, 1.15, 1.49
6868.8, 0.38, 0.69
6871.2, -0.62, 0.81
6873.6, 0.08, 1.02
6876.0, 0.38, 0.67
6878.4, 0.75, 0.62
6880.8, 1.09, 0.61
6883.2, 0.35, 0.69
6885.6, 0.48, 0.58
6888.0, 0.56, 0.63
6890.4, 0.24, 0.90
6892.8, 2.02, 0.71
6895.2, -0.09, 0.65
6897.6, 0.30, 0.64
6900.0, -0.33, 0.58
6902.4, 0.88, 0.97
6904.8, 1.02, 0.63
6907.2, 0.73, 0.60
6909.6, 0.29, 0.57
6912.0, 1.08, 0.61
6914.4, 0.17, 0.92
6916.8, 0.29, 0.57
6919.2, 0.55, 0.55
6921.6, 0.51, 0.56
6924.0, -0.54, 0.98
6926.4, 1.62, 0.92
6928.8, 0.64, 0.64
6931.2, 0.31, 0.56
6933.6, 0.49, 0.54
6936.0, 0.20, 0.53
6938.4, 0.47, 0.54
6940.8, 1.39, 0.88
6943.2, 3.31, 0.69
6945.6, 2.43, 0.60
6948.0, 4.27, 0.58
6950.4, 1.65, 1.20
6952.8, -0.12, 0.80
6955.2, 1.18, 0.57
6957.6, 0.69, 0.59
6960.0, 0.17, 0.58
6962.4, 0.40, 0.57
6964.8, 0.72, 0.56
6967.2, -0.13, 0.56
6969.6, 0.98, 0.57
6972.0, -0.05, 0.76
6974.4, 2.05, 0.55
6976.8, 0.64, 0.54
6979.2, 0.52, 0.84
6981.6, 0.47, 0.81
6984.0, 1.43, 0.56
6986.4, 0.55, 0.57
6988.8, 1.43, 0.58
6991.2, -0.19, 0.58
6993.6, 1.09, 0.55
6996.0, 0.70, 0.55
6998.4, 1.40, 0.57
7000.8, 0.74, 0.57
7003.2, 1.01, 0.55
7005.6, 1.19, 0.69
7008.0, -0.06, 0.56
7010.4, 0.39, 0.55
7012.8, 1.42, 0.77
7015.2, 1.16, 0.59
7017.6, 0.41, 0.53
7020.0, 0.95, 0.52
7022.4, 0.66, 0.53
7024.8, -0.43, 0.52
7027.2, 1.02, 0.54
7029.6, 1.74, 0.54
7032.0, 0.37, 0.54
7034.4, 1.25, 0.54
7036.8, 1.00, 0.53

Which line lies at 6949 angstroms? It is [O II]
